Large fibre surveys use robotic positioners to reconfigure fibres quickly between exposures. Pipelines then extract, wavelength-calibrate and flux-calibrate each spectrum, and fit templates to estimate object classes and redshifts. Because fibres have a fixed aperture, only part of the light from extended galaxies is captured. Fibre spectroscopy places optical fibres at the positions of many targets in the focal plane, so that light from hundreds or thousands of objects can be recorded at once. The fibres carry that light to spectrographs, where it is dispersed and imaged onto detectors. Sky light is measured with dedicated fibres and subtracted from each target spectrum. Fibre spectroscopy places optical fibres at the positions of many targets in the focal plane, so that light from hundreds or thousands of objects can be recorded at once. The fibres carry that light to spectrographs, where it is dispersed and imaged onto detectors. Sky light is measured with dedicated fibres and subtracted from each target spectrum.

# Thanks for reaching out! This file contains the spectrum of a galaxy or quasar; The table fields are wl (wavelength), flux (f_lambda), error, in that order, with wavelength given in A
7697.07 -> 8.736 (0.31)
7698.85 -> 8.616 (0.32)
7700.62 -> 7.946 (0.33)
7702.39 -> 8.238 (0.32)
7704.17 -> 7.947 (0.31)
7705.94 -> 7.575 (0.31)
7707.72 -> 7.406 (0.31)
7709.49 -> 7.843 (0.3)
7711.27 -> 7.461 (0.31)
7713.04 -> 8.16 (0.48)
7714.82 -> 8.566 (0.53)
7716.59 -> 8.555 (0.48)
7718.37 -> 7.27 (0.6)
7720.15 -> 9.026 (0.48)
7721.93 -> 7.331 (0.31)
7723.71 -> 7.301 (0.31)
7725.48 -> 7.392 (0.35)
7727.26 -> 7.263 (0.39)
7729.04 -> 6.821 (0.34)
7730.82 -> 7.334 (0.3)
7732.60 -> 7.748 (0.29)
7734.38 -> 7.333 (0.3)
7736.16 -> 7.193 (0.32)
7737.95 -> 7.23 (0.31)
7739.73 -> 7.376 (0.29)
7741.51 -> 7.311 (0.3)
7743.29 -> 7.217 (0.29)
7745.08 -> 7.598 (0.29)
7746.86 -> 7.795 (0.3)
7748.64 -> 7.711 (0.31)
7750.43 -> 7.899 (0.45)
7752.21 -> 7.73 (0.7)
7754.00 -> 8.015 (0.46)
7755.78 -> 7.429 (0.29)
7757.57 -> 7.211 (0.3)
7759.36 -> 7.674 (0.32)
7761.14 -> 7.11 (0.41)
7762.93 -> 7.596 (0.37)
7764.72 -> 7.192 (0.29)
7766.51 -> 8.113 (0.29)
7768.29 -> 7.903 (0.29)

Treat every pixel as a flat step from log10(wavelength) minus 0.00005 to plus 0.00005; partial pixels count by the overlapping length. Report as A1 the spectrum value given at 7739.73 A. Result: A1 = 7.376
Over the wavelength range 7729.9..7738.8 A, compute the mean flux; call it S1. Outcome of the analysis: 7.36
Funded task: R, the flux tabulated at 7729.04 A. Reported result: 6.821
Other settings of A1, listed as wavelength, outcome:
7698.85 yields 8.616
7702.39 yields 8.238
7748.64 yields 7.711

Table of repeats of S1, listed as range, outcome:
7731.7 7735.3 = 7.54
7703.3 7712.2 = 7.65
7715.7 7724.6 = 7.9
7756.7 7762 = 7.34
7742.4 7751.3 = 7.64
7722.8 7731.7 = 7.23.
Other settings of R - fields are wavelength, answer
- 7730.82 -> 7.334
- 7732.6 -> 7.748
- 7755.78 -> 7.429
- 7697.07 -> 8.736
